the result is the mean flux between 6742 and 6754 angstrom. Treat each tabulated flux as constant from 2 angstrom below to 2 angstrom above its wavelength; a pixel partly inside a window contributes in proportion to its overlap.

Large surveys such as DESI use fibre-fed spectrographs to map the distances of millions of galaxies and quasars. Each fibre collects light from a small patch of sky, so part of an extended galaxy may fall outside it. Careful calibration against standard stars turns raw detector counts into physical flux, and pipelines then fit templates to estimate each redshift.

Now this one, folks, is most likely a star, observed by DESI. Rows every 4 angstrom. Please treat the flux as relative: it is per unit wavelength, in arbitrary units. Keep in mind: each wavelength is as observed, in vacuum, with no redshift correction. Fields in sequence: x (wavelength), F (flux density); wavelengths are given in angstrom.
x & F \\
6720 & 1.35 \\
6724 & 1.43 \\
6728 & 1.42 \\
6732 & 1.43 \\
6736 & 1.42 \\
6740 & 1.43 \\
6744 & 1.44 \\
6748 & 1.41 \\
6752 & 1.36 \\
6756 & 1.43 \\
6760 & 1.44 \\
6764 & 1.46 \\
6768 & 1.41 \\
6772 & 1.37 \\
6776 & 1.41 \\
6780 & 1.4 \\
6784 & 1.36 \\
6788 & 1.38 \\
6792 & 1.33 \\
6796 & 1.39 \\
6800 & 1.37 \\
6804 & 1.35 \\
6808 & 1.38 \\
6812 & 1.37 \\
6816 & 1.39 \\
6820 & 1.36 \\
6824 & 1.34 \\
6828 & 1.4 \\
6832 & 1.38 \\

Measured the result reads 1.4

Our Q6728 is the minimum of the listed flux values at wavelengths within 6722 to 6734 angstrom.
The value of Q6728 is 1.42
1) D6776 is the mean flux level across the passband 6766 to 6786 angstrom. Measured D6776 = 1.39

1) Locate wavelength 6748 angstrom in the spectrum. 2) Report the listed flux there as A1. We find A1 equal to 1.41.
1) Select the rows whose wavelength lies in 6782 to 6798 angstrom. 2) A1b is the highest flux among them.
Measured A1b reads 1.39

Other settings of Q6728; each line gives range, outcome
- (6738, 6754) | 1.36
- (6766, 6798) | 1.33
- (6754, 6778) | 1.37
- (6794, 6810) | 1.35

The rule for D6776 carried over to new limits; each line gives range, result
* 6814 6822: 1.38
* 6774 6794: 1.38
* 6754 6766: 1.44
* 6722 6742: 1.43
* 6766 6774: 1.39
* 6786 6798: 1.37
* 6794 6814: 1.37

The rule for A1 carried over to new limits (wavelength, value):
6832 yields 1.38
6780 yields 1.4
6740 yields 1.43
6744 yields 1.44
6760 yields 1.44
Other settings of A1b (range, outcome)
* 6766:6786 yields 1.41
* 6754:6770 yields 1.46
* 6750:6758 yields 1.43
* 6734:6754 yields 1.44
